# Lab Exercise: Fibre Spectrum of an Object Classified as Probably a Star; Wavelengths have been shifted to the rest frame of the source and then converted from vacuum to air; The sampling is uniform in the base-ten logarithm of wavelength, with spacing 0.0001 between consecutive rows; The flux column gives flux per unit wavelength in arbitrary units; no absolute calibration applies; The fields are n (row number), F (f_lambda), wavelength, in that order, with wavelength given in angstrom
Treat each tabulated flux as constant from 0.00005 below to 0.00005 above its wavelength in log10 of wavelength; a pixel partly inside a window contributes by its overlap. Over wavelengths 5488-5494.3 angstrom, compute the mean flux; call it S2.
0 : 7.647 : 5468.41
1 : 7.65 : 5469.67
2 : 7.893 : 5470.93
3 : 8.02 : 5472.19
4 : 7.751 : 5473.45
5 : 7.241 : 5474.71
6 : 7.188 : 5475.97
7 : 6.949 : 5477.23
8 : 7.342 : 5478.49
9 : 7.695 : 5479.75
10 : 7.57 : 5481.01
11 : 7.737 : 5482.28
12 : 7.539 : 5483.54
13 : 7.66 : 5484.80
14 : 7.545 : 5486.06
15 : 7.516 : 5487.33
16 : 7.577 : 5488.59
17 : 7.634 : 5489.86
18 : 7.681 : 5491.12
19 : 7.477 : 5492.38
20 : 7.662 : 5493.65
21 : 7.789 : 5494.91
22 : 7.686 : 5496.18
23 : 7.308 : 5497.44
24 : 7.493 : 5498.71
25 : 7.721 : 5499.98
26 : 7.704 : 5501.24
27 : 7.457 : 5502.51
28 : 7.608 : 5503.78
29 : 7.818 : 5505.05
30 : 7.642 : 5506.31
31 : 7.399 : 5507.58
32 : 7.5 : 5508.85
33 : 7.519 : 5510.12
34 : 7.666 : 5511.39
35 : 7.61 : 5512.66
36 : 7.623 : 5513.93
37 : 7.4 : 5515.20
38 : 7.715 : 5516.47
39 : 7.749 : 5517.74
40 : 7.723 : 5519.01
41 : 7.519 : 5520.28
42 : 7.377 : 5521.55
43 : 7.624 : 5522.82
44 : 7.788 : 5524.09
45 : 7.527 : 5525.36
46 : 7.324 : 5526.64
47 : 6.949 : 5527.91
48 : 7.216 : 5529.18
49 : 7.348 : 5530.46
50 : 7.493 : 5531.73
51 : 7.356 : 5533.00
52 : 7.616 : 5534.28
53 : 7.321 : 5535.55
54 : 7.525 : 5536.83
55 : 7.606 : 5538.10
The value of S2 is 7.61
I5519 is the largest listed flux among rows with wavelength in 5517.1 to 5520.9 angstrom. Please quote 7.749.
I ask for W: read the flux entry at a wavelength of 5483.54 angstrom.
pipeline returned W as 7.539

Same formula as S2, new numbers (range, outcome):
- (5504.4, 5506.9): 7.75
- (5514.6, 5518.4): 7.63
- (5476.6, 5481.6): 7.4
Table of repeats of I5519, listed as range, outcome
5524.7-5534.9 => 7.616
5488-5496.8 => 7.789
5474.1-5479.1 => 7.342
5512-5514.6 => 7.623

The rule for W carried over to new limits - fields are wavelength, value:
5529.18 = 7.216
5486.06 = 7.545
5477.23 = 6.949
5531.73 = 7.493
